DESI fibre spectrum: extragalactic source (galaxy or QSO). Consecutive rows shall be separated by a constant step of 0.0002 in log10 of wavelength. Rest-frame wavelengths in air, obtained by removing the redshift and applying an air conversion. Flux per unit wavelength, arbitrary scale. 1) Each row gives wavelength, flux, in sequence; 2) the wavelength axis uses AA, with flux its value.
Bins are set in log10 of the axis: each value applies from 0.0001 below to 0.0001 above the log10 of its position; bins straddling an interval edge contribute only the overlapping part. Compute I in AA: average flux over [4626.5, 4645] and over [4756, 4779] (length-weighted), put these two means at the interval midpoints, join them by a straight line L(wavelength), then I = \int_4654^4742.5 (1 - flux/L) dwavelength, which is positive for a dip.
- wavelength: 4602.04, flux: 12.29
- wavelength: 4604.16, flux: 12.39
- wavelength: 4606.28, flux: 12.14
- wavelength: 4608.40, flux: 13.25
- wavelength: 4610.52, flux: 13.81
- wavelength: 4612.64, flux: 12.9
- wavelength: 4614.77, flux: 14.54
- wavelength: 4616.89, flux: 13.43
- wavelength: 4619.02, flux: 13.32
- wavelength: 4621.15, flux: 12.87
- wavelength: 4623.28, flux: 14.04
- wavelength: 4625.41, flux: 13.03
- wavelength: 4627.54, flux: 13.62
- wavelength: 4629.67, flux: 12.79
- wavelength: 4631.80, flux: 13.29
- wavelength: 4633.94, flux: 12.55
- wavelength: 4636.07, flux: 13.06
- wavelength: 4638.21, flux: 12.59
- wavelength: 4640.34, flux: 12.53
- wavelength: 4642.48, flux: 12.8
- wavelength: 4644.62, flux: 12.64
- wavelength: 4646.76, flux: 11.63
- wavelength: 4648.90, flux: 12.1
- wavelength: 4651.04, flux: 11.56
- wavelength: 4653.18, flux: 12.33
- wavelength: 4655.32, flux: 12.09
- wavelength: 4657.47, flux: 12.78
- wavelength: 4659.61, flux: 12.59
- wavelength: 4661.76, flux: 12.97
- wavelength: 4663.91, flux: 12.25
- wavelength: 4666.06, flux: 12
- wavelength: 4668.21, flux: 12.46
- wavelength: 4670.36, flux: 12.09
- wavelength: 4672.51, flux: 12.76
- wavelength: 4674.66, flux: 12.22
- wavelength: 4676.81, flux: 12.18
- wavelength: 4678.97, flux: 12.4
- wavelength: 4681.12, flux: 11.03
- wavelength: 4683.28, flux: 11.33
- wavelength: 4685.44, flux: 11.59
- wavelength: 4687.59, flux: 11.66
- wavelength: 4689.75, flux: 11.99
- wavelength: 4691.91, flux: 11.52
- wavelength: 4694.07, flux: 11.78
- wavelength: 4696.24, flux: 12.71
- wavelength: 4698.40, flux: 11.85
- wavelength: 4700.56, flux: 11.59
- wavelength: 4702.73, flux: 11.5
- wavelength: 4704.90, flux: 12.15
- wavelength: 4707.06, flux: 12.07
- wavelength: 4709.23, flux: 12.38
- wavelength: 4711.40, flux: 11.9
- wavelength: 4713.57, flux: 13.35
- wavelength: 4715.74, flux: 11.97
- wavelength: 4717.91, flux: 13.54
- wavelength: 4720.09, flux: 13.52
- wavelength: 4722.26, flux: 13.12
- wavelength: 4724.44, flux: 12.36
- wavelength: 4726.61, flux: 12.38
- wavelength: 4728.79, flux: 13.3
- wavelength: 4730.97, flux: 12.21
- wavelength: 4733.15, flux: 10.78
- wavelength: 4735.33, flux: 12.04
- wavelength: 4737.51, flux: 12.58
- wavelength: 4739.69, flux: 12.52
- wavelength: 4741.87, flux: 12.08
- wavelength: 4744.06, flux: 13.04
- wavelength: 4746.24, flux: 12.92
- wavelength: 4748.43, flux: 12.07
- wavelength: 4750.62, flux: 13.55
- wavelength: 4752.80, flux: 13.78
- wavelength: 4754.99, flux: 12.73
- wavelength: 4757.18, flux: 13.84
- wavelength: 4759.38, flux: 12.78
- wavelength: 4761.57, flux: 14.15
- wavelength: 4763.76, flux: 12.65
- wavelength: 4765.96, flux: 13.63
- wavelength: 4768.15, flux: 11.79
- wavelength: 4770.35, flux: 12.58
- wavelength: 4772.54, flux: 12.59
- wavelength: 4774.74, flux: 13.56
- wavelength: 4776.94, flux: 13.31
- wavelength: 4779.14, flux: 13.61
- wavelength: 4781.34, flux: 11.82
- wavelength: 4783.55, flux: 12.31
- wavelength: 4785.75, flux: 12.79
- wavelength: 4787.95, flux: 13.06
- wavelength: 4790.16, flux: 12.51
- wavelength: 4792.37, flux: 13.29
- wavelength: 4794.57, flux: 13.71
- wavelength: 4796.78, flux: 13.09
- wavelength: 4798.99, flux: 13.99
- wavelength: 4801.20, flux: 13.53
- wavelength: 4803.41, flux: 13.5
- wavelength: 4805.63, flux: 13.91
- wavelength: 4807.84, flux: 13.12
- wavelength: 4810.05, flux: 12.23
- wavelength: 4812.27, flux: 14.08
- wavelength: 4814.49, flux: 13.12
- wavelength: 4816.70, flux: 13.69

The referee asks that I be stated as 5.1 AA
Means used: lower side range 12.9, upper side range 13.1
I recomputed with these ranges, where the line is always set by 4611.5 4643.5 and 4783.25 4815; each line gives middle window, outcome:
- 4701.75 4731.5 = 1.4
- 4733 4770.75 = 1.2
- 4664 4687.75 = 2.1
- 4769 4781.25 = 0.2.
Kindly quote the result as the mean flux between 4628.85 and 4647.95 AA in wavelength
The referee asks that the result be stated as 12.6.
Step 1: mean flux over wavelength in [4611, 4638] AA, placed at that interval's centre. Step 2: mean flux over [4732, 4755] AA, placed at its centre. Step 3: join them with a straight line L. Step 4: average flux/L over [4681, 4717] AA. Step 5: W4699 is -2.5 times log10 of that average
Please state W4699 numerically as 0.08 mag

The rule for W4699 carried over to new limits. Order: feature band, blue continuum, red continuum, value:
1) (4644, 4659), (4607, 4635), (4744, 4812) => 0.095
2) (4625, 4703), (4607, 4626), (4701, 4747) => 0.064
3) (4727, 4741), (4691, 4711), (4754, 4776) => 0.023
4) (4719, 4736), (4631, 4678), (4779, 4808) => 0.028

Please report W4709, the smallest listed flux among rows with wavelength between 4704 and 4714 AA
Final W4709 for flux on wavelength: 11.9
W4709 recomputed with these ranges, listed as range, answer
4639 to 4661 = 11.56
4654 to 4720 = 11.03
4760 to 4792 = 11.79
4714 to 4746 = 10.78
